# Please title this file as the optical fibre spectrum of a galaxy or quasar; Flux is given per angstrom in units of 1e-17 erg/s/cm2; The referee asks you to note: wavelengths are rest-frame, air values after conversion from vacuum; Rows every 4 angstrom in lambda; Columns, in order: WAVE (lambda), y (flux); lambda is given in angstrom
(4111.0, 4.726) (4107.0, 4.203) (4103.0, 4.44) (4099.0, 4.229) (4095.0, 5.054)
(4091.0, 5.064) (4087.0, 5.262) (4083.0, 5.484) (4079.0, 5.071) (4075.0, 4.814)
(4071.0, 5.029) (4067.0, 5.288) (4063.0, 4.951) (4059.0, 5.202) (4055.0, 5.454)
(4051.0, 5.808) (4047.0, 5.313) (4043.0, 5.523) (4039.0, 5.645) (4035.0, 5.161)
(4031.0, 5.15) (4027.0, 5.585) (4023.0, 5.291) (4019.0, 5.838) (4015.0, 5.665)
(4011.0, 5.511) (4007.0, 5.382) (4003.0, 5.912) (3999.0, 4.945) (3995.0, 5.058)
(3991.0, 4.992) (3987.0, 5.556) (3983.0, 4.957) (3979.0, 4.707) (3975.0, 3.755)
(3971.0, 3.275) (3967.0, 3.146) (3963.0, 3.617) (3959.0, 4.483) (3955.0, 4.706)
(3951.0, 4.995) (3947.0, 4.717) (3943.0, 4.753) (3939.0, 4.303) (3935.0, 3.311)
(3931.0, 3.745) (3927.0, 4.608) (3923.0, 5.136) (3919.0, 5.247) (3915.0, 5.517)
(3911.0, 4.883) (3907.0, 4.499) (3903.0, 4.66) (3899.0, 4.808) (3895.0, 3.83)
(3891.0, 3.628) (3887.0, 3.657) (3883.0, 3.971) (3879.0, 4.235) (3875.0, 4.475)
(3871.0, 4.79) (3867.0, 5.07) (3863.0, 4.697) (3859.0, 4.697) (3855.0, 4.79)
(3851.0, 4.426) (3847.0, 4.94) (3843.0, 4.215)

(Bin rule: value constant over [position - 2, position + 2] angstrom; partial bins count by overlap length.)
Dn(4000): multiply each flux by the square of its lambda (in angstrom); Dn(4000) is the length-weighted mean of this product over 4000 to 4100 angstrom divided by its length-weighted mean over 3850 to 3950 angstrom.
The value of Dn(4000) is 1.3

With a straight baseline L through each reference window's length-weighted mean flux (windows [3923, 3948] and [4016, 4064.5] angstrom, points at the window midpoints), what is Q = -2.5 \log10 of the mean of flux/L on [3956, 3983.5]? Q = 0.18 mag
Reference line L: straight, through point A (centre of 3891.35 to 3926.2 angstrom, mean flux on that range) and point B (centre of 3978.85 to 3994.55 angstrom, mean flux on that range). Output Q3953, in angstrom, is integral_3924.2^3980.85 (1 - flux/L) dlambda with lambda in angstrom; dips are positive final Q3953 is 8.9 angstrom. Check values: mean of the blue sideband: 4.76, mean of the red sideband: 5.09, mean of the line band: 4.16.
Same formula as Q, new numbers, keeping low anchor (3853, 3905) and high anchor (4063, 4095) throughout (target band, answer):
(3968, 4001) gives 0.04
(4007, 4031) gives -0.13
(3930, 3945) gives 0.14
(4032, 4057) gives -0.10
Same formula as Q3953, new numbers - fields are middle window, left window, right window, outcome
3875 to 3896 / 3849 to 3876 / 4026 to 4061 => 3.84 angstrom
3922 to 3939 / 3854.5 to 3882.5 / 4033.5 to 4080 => 2.41 angstrom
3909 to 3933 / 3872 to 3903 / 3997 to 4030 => -1.90 angstrom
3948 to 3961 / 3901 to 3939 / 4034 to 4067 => 0.22 angstrom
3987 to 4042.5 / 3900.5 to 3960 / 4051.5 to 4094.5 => -4.96 angstrom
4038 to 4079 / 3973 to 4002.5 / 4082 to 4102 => -2.79 angstrom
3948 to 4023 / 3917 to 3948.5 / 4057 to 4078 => -1.69 angstrom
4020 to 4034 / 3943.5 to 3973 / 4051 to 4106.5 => -2.12 angstrom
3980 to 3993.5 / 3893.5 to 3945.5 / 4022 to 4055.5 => -0.19 angstrom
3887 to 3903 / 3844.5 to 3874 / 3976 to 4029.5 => 2.57 angstrom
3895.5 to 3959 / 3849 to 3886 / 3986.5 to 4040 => 3.35 angstrom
